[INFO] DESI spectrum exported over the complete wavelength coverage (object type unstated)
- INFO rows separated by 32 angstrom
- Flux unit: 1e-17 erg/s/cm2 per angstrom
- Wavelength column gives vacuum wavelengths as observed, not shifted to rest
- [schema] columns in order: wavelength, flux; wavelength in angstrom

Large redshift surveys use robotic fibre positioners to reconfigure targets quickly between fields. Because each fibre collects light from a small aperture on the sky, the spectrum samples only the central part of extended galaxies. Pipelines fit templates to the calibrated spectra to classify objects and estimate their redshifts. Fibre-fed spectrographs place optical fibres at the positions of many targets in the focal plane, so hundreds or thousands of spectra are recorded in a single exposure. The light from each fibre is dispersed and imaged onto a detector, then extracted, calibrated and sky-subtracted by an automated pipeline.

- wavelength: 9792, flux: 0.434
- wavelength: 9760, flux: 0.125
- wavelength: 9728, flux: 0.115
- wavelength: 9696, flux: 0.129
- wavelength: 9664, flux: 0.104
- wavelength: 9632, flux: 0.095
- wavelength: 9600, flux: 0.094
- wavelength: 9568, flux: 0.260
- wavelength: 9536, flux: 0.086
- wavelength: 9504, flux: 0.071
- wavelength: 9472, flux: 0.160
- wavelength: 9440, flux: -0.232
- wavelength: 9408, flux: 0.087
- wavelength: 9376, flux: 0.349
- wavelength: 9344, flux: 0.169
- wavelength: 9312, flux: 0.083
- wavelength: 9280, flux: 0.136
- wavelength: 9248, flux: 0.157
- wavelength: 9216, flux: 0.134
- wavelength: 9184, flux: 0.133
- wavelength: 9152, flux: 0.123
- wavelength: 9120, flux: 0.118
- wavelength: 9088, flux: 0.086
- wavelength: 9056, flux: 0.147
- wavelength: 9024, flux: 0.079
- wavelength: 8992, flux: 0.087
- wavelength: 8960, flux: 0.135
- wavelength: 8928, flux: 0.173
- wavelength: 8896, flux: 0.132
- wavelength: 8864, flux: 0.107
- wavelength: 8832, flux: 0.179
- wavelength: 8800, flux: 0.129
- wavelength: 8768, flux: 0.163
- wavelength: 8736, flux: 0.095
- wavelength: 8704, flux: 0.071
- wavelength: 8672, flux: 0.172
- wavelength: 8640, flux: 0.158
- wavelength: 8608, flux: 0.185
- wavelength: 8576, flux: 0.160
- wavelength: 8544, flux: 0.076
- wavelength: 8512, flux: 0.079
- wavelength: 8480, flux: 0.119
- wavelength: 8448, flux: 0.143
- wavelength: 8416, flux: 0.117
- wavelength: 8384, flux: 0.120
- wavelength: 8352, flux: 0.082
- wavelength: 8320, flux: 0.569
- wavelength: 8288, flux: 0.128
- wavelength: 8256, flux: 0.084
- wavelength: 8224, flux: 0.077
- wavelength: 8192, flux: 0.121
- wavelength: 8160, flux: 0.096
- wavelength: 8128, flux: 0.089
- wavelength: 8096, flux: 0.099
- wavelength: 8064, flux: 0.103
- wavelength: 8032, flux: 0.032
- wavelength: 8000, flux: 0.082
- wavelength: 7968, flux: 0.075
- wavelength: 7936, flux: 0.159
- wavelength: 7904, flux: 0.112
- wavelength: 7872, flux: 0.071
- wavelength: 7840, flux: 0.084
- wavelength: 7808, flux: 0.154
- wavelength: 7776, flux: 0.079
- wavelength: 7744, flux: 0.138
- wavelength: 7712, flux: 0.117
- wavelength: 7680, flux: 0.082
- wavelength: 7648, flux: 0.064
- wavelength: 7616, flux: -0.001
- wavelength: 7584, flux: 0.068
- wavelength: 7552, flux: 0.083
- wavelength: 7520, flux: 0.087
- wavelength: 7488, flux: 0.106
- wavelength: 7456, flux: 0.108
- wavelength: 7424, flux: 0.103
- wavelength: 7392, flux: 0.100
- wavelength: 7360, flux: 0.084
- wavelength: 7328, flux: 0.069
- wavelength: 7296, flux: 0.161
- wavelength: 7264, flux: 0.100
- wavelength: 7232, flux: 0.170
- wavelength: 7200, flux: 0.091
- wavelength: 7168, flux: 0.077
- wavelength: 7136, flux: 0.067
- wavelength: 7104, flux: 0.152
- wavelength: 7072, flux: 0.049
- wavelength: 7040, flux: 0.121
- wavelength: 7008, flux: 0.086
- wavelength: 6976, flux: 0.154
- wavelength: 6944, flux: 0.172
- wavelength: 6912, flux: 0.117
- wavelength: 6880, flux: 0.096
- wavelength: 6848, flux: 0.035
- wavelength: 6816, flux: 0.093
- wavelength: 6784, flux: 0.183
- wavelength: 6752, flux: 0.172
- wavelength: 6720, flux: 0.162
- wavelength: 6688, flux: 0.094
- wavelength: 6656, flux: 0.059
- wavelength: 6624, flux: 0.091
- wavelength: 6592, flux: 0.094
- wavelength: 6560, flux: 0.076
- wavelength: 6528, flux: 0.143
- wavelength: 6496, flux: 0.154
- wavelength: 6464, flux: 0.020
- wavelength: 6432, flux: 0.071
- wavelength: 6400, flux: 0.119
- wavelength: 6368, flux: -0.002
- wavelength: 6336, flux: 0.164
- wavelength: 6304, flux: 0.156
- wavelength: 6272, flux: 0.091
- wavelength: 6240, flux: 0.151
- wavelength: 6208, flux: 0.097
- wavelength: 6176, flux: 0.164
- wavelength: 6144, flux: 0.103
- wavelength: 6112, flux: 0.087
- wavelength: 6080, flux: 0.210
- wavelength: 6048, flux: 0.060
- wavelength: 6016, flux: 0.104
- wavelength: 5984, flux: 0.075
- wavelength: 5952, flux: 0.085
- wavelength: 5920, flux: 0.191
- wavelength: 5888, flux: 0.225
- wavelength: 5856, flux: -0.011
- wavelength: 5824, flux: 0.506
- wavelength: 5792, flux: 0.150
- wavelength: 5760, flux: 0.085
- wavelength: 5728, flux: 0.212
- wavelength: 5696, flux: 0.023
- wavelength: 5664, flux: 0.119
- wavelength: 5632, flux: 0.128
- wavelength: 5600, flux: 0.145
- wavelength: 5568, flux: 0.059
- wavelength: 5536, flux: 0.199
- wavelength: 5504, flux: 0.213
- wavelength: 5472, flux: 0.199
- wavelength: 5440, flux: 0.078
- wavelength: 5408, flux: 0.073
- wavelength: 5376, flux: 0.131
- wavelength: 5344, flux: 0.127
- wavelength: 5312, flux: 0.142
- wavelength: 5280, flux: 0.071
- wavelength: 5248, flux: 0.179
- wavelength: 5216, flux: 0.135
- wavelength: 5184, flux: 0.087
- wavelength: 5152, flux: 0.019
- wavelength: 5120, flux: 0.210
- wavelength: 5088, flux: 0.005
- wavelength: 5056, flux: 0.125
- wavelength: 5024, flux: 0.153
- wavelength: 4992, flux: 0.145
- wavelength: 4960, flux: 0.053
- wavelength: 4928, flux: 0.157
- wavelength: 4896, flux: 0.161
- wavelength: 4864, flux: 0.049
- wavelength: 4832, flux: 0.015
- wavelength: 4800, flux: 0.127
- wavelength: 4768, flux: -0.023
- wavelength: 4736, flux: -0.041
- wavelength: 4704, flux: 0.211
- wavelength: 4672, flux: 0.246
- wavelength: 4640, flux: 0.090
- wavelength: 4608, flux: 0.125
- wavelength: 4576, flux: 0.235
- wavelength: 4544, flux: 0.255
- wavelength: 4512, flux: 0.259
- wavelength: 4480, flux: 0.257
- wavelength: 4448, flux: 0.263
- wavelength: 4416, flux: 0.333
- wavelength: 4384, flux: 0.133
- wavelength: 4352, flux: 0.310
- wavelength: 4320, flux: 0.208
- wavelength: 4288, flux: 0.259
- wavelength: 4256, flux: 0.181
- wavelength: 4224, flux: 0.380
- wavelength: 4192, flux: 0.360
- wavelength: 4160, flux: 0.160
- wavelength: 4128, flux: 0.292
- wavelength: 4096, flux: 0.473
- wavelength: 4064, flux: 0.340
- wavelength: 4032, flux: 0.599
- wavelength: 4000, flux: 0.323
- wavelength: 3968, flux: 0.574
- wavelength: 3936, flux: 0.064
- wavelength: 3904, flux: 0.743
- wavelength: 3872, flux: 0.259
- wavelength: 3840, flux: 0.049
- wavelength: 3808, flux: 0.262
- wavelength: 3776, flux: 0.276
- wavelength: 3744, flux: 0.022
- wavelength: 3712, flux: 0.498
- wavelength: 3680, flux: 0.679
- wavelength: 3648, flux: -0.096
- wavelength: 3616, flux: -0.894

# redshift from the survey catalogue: 1.23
